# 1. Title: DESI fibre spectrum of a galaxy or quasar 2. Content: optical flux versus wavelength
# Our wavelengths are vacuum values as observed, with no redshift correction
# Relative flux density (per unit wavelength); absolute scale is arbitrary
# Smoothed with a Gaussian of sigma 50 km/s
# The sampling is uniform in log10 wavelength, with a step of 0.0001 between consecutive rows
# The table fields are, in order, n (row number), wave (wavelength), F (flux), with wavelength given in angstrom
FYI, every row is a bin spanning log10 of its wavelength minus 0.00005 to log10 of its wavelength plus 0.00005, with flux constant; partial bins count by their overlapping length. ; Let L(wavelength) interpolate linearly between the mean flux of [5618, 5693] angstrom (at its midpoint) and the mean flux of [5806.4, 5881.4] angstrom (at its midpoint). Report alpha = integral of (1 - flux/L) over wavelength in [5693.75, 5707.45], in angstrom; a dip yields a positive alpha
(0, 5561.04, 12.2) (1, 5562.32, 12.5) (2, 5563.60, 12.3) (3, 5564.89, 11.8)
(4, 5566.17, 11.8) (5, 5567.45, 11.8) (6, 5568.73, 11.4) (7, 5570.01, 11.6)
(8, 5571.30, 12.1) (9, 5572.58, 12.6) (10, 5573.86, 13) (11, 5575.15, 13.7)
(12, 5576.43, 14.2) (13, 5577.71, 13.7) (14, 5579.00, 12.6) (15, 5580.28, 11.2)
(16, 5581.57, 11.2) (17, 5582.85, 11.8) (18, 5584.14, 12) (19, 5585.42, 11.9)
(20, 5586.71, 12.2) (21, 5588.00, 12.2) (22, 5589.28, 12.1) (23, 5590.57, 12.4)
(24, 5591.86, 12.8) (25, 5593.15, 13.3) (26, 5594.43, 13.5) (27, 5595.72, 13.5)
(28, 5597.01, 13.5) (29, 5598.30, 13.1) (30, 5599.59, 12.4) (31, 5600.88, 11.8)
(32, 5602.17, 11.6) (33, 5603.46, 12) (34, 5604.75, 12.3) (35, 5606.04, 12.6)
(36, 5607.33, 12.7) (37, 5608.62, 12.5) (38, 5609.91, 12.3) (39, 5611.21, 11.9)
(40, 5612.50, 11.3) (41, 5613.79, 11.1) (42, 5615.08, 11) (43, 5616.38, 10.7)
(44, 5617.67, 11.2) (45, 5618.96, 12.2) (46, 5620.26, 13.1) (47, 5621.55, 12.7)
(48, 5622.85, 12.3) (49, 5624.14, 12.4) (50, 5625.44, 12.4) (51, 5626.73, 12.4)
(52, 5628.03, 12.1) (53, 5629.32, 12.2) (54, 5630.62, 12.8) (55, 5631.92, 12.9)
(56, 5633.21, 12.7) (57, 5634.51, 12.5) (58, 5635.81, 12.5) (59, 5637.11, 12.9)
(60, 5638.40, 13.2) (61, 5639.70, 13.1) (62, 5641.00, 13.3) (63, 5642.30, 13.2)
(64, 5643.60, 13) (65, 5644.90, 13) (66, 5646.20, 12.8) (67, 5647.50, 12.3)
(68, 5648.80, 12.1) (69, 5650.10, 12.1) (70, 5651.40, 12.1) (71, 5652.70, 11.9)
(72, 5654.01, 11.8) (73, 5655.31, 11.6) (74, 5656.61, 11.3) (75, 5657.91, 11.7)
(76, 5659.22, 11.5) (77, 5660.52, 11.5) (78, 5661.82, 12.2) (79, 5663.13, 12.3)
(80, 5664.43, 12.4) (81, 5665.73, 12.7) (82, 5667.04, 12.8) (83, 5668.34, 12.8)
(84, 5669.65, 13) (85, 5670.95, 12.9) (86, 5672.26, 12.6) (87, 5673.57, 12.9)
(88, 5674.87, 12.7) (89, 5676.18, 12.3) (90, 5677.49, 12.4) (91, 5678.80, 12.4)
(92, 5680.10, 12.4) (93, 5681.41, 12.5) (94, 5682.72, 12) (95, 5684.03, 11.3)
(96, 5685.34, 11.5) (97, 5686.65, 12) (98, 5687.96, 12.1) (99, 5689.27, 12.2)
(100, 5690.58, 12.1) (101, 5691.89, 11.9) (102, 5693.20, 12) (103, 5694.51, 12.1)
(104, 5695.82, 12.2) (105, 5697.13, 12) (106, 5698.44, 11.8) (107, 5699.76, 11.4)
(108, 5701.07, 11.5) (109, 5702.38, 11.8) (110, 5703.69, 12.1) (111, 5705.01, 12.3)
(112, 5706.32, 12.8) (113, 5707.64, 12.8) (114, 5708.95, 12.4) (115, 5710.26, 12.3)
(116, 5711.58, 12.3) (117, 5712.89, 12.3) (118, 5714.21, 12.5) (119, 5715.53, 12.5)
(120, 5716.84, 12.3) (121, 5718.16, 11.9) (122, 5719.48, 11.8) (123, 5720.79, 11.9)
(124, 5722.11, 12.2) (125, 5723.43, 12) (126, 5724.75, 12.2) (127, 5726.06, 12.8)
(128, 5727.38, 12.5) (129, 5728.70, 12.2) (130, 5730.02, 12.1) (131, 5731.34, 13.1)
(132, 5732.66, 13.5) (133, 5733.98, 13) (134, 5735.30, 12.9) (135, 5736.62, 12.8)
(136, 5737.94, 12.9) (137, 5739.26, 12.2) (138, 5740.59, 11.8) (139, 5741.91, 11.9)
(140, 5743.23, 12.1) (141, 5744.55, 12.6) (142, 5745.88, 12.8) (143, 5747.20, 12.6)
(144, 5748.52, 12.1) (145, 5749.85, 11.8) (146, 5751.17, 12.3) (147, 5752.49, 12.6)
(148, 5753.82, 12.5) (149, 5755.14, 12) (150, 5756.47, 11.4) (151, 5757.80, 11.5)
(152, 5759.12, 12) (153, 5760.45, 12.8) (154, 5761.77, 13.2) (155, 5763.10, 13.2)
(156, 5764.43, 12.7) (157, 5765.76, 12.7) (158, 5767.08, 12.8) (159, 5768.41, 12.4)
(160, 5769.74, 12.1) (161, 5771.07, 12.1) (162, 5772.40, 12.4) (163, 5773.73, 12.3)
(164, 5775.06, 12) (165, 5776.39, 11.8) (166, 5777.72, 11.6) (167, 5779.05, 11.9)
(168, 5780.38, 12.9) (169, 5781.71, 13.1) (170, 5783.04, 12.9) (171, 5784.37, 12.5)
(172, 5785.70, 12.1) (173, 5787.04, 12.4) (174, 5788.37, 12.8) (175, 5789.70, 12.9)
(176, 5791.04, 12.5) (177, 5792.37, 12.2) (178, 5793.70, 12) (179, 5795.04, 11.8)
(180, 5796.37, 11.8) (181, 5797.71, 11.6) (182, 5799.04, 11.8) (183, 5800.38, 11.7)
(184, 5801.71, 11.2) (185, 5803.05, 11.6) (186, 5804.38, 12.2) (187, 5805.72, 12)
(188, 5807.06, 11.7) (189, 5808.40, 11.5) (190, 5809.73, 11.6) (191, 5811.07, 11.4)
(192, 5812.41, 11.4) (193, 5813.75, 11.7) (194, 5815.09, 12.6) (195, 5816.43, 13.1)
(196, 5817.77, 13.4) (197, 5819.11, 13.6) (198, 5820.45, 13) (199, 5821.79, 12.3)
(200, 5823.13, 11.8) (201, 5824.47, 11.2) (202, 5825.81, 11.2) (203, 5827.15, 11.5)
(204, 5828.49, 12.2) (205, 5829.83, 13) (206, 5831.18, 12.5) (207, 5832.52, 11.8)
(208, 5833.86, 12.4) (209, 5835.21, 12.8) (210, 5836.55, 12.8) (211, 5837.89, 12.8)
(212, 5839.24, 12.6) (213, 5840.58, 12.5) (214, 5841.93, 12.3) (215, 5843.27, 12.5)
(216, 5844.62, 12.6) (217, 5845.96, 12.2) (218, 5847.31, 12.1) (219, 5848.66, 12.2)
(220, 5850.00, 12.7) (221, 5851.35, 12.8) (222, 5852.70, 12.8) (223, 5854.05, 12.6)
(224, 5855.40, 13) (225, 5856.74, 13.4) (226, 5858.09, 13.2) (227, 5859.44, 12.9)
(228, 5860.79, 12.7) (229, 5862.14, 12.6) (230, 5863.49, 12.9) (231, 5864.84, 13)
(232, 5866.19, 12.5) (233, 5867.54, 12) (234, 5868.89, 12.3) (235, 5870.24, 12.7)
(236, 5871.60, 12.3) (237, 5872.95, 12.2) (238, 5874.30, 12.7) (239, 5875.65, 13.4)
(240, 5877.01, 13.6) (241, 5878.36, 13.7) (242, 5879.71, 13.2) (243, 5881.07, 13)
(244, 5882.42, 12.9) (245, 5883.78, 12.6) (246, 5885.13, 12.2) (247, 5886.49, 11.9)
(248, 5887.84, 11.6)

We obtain 0.4 angstrom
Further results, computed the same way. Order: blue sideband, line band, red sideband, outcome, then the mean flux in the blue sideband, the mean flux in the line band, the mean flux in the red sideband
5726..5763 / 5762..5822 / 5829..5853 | 1.04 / 12.4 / 12.3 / 12.5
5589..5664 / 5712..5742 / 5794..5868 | -0.21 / 12.3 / 12.4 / 12.3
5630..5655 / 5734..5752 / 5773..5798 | -0.02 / 12.6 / 12.4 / 12.3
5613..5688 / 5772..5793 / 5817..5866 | 0.14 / 12.3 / 12.4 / 12.6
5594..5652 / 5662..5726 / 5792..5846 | 0.40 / 12.4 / 12.2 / 12.1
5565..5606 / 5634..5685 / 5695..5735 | -0.23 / 12.4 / 12.4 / 12.3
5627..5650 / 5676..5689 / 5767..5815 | 0.46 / 12.7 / 12.1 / 12.1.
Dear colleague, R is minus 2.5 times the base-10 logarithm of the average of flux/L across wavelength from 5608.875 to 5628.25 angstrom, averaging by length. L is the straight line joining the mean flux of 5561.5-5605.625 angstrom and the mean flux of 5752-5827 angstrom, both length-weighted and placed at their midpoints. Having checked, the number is 0.04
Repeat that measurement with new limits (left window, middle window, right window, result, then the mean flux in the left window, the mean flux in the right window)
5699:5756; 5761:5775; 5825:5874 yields -0.015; 12.3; 12.5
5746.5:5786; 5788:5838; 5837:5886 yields 0.035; 12.3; 12.7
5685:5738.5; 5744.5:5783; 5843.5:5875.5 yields 0.004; 12.3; 12.6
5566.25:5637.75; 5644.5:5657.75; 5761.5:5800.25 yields 0.024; 12.3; 12.3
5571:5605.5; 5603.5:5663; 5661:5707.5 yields 0.014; 12.6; 12.2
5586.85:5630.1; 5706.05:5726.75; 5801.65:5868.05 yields 0.003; 12.3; 12.4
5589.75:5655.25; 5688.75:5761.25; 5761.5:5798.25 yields 0.011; 12.4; 12.4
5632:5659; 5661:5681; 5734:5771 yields -0.012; 12.4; 12.4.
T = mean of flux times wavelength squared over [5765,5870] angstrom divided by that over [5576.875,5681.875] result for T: 1.1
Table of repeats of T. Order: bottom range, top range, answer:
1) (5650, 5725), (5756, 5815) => 1.03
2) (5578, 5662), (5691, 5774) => 1.04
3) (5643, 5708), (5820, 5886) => 1.10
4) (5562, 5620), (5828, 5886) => 1.14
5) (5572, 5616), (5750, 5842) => 1.06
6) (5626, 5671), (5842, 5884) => 1.10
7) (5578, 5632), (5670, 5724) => 1.03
